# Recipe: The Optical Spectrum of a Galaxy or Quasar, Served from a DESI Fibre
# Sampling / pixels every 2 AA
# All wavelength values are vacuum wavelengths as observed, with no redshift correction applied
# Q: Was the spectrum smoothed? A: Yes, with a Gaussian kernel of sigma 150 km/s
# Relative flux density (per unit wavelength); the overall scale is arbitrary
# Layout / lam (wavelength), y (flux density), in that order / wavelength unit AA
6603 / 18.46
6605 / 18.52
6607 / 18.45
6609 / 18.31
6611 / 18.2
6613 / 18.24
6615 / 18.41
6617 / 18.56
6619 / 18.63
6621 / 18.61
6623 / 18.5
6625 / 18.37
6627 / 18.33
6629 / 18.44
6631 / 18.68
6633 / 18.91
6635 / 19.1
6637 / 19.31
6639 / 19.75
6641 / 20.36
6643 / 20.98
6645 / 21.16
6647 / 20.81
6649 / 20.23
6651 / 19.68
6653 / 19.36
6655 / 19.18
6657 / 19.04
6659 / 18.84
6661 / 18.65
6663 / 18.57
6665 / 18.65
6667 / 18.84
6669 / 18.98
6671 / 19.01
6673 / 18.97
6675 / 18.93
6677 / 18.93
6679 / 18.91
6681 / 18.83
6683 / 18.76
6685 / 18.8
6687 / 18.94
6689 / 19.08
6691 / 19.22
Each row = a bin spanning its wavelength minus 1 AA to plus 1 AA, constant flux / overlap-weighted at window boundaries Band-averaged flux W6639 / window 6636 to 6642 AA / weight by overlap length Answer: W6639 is 19.8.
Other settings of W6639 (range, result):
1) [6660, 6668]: 18.7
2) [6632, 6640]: 19.3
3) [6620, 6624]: 18.6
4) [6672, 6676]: 18.9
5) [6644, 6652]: 20.5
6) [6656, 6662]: 18.8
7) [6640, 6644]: 20.7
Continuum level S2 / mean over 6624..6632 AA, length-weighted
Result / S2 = 18.5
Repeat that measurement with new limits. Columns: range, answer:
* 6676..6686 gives 18.8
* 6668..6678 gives 19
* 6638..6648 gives 20.6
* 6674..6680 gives 18.9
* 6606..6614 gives 18.3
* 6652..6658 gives 19.2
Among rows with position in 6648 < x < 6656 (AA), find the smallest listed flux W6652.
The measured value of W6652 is 19.18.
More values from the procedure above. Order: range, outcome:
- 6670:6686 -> 18.76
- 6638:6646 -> 19.75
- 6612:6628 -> 18.24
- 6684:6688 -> 18.8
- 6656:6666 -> 18.57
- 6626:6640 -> 18.33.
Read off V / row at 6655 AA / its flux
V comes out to 19.18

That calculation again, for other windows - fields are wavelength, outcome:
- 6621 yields 18.61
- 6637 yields 19.31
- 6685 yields 18.8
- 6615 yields 18.41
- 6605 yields 18.52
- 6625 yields 18.37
